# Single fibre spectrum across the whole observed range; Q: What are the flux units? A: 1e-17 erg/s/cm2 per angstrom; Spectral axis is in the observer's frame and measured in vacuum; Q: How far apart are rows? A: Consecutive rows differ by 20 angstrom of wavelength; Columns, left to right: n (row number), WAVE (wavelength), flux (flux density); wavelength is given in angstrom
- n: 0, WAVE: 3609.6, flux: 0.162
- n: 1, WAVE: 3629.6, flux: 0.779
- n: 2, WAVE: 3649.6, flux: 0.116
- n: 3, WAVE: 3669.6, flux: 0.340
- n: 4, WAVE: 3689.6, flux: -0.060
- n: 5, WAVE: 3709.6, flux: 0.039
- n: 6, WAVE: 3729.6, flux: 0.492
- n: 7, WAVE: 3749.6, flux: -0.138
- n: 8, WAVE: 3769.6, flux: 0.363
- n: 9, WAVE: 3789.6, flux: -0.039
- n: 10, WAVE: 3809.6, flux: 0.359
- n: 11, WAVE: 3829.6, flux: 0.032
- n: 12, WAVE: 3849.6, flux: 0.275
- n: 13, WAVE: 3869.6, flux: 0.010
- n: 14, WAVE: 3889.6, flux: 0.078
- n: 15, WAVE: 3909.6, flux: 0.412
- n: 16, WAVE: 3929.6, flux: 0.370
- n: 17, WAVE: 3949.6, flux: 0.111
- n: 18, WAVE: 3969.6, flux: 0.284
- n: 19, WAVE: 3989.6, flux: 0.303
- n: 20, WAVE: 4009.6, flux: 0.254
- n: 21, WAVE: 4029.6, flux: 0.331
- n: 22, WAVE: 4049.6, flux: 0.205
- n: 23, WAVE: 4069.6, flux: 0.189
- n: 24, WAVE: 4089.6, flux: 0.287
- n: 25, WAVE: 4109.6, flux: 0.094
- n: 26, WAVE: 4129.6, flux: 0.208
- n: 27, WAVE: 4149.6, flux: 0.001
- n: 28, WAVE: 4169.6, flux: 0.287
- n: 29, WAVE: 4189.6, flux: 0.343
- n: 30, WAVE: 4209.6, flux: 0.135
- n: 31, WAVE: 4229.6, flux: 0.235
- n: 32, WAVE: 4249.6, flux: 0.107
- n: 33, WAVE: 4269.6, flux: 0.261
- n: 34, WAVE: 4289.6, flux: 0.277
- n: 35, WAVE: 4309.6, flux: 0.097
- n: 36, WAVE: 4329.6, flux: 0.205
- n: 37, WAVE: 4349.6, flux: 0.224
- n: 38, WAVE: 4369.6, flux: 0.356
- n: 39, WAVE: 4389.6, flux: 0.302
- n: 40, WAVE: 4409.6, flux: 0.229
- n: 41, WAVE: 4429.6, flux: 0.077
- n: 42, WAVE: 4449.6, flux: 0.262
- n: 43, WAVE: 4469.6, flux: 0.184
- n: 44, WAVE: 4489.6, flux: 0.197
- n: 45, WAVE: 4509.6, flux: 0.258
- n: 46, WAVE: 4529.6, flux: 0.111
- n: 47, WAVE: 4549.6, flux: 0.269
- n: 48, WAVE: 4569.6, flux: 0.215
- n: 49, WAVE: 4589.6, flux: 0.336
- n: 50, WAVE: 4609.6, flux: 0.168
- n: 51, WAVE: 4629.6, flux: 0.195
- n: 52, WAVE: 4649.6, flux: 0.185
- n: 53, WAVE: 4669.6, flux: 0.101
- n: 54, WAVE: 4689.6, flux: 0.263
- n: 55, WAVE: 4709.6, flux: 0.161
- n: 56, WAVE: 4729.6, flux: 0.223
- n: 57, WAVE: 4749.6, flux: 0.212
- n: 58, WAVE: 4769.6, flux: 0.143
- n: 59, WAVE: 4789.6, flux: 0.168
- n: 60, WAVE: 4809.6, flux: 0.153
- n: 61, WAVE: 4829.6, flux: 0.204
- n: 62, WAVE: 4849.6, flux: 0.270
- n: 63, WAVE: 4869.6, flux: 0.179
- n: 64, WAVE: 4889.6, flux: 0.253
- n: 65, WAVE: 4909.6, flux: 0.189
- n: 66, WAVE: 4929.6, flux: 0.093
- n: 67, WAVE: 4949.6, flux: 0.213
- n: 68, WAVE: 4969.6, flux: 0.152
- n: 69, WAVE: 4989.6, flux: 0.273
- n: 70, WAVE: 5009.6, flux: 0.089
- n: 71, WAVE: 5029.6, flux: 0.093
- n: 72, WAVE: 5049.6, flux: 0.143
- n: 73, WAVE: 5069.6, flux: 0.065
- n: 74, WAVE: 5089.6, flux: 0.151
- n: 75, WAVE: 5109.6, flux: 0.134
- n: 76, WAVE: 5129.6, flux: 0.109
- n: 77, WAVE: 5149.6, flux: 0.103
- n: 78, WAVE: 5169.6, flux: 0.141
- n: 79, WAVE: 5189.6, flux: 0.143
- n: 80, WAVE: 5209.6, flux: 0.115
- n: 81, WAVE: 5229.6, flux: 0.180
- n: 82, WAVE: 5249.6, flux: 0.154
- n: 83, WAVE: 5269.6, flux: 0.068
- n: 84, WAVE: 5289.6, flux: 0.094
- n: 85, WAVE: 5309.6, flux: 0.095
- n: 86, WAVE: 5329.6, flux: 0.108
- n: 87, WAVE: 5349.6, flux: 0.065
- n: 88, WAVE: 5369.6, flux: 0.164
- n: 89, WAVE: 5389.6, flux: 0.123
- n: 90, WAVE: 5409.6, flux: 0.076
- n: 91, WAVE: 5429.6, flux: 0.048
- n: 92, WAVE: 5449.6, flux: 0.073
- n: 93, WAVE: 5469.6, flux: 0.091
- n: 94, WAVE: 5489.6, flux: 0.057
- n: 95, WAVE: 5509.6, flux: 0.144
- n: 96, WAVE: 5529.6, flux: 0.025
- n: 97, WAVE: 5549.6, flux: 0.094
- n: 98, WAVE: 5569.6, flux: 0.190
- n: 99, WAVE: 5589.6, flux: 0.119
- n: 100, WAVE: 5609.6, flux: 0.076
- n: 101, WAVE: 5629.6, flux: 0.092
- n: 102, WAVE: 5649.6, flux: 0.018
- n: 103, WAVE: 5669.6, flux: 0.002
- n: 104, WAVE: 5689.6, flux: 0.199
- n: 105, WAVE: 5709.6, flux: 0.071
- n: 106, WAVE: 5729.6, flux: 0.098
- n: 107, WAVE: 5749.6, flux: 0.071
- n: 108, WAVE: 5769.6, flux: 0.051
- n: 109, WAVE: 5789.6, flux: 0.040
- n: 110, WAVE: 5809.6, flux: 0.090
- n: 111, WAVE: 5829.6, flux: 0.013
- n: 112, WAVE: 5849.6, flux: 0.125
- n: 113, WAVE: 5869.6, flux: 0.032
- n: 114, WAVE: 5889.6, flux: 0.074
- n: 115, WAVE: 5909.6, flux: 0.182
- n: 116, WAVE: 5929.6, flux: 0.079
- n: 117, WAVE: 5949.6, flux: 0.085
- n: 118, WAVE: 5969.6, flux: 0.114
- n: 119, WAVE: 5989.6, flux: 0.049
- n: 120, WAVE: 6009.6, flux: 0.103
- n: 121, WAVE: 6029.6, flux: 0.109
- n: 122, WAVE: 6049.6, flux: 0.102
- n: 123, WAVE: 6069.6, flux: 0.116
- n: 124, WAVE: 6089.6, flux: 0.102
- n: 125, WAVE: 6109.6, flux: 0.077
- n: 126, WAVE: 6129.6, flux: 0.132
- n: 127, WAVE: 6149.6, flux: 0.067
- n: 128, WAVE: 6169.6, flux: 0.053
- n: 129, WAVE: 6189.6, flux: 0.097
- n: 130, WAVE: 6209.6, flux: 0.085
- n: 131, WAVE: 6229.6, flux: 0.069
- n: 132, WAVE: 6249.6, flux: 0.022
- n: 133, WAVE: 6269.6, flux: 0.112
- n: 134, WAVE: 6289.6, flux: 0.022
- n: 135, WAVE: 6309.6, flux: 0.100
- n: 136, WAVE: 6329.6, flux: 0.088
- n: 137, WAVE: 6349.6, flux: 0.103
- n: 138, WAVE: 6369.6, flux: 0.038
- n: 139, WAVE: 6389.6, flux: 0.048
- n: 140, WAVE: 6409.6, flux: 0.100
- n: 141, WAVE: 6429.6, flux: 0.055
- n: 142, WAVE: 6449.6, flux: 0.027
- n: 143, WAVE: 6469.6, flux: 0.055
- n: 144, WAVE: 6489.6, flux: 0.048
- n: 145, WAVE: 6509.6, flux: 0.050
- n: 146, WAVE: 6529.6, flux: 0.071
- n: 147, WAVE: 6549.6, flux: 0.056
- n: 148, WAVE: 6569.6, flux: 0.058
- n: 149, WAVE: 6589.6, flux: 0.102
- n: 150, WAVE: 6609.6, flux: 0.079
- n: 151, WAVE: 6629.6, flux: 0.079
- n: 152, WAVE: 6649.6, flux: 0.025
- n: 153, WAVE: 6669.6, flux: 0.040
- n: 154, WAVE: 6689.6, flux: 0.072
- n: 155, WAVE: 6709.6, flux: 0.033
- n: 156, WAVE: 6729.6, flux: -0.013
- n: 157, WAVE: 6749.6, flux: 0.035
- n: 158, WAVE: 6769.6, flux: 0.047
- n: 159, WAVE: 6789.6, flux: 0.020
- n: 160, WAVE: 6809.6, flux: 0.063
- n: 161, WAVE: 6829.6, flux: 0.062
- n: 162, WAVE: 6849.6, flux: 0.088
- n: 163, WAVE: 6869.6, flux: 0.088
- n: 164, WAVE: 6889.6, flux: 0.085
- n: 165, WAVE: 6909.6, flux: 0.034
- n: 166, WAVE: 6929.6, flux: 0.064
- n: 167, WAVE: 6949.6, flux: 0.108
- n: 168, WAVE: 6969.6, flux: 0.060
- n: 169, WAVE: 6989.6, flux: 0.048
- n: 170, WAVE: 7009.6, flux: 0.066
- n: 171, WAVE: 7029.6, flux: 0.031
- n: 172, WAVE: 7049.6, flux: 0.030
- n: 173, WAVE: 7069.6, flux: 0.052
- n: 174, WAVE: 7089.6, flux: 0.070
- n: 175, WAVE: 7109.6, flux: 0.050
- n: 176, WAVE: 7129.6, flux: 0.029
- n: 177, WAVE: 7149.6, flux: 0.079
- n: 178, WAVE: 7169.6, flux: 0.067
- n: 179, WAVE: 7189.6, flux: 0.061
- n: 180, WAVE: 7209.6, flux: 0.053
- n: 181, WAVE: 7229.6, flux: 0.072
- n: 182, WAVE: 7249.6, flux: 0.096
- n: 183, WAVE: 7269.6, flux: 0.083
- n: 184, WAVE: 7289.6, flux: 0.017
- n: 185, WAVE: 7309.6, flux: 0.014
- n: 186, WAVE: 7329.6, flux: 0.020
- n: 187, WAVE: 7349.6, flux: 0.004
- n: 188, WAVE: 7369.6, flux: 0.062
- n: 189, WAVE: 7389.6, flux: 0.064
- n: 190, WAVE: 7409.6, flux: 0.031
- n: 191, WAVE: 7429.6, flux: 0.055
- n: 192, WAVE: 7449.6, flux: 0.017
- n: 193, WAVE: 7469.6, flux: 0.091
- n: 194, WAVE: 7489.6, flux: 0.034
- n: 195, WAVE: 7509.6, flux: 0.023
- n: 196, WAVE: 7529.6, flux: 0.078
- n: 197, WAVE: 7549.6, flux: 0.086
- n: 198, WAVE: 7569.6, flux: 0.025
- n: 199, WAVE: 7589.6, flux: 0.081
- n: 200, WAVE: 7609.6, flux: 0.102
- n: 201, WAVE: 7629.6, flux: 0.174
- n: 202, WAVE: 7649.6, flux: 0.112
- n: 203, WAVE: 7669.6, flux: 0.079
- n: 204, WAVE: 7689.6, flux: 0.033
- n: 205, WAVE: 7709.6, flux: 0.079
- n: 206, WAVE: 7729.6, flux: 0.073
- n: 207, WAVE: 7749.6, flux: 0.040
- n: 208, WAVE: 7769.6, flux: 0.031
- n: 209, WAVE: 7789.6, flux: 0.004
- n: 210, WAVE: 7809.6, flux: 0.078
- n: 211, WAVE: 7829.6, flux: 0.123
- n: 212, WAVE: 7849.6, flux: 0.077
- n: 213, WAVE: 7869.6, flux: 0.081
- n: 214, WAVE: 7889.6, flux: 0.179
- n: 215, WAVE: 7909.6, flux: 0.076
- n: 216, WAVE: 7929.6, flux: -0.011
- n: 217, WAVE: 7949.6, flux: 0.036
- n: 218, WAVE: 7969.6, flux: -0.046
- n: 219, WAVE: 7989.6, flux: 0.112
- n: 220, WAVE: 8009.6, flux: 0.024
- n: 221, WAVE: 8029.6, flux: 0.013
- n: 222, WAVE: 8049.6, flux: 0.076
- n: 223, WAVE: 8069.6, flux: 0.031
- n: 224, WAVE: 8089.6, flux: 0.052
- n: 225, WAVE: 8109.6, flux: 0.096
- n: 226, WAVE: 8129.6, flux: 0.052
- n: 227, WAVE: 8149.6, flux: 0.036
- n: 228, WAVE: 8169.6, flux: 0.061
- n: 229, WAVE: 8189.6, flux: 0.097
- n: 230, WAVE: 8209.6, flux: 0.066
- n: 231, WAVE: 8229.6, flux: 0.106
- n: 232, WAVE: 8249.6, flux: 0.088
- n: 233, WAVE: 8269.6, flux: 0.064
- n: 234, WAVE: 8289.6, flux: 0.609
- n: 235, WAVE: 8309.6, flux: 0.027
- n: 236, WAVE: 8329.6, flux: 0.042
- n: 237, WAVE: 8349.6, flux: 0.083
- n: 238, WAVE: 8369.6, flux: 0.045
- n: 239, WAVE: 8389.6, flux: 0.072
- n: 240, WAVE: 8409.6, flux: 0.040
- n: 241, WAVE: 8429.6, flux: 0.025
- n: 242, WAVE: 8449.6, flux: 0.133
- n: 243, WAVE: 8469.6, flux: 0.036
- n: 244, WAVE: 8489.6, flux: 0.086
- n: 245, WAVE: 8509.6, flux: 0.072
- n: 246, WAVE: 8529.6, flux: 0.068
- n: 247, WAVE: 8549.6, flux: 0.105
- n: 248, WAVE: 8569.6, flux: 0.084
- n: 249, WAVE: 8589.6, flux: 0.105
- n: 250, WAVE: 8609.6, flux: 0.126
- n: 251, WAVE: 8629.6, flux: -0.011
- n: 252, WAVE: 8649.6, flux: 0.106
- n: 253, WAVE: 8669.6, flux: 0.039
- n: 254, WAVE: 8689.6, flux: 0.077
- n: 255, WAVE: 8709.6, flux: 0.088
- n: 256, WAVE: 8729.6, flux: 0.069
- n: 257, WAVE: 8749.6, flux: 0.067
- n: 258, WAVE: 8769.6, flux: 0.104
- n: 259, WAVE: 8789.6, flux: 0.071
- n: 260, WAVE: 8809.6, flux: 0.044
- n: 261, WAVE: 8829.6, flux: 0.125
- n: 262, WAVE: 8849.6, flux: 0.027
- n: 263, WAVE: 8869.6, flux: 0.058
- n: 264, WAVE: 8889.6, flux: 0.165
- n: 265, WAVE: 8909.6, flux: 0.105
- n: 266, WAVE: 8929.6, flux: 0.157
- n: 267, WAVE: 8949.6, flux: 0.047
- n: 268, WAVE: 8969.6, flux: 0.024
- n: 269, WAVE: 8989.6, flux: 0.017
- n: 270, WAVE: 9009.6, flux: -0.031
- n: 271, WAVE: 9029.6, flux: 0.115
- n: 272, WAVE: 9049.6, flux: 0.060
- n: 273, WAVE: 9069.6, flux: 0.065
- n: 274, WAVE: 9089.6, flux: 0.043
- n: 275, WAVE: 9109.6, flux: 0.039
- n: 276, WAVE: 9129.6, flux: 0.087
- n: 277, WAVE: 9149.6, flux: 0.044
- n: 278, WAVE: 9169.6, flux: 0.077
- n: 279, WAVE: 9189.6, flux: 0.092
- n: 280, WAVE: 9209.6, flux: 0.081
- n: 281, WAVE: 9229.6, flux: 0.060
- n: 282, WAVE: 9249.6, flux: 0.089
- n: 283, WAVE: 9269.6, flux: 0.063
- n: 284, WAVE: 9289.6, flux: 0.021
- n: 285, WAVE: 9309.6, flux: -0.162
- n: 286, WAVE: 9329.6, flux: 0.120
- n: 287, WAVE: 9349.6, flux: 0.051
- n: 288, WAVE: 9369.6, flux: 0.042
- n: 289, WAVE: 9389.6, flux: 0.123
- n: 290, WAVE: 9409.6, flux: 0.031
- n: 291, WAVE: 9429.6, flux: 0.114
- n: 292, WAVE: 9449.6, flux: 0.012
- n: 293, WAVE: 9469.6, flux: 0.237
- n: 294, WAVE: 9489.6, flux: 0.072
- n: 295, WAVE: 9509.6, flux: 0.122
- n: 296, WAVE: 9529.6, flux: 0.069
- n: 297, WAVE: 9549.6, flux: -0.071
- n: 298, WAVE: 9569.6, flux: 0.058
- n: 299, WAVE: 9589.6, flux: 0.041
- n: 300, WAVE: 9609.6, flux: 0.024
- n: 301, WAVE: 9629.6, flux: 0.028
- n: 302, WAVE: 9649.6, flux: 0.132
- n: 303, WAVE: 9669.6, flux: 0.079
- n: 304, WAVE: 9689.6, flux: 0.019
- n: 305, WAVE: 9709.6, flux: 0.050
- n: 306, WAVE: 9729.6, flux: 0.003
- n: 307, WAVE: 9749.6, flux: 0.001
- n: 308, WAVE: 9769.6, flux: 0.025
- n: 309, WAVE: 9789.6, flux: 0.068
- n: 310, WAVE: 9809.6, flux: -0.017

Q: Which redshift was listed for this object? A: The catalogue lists 1.224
